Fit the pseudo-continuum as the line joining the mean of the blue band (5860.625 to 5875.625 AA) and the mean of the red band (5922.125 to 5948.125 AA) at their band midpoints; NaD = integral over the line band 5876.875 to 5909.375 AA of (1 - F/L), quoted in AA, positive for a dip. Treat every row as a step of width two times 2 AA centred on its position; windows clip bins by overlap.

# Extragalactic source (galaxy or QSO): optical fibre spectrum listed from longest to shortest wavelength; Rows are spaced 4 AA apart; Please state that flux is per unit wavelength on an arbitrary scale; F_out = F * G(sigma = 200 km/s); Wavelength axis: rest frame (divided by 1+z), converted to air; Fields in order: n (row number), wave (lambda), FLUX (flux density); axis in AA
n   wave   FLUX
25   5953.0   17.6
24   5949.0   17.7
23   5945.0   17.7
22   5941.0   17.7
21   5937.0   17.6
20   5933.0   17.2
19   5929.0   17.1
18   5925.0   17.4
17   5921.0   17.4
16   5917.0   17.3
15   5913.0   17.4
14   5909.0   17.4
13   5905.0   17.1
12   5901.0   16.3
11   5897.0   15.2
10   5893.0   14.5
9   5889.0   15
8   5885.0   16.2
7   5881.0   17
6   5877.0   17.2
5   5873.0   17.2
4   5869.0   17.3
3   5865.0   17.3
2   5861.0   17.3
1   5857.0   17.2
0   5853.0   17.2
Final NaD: 2.33 AA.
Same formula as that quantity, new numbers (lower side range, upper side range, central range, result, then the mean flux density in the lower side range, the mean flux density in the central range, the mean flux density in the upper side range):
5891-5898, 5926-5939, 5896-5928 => -2.1 AA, 14.8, 17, 17.3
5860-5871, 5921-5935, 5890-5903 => 1.5 AA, 17.3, 15.3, 17.3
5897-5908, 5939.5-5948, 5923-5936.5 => 0.0 AA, 16.5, 17.3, 17.7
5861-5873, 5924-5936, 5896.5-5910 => 0.5 AA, 17.3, 16.6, 17.2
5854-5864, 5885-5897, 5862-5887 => -1.3 AA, 17.2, 17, 15.1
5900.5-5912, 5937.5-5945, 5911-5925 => -0.1 AA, 17.1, 17.4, 17.7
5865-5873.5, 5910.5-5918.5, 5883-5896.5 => 1.6 AA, 17.3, 15.2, 17.4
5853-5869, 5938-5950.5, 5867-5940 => 2.9 AA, 17.3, 16.8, 17.7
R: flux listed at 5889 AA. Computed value 15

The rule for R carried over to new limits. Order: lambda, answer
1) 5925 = 17.4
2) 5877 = 17.2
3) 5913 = 17.4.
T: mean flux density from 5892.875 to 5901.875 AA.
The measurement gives 15.4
